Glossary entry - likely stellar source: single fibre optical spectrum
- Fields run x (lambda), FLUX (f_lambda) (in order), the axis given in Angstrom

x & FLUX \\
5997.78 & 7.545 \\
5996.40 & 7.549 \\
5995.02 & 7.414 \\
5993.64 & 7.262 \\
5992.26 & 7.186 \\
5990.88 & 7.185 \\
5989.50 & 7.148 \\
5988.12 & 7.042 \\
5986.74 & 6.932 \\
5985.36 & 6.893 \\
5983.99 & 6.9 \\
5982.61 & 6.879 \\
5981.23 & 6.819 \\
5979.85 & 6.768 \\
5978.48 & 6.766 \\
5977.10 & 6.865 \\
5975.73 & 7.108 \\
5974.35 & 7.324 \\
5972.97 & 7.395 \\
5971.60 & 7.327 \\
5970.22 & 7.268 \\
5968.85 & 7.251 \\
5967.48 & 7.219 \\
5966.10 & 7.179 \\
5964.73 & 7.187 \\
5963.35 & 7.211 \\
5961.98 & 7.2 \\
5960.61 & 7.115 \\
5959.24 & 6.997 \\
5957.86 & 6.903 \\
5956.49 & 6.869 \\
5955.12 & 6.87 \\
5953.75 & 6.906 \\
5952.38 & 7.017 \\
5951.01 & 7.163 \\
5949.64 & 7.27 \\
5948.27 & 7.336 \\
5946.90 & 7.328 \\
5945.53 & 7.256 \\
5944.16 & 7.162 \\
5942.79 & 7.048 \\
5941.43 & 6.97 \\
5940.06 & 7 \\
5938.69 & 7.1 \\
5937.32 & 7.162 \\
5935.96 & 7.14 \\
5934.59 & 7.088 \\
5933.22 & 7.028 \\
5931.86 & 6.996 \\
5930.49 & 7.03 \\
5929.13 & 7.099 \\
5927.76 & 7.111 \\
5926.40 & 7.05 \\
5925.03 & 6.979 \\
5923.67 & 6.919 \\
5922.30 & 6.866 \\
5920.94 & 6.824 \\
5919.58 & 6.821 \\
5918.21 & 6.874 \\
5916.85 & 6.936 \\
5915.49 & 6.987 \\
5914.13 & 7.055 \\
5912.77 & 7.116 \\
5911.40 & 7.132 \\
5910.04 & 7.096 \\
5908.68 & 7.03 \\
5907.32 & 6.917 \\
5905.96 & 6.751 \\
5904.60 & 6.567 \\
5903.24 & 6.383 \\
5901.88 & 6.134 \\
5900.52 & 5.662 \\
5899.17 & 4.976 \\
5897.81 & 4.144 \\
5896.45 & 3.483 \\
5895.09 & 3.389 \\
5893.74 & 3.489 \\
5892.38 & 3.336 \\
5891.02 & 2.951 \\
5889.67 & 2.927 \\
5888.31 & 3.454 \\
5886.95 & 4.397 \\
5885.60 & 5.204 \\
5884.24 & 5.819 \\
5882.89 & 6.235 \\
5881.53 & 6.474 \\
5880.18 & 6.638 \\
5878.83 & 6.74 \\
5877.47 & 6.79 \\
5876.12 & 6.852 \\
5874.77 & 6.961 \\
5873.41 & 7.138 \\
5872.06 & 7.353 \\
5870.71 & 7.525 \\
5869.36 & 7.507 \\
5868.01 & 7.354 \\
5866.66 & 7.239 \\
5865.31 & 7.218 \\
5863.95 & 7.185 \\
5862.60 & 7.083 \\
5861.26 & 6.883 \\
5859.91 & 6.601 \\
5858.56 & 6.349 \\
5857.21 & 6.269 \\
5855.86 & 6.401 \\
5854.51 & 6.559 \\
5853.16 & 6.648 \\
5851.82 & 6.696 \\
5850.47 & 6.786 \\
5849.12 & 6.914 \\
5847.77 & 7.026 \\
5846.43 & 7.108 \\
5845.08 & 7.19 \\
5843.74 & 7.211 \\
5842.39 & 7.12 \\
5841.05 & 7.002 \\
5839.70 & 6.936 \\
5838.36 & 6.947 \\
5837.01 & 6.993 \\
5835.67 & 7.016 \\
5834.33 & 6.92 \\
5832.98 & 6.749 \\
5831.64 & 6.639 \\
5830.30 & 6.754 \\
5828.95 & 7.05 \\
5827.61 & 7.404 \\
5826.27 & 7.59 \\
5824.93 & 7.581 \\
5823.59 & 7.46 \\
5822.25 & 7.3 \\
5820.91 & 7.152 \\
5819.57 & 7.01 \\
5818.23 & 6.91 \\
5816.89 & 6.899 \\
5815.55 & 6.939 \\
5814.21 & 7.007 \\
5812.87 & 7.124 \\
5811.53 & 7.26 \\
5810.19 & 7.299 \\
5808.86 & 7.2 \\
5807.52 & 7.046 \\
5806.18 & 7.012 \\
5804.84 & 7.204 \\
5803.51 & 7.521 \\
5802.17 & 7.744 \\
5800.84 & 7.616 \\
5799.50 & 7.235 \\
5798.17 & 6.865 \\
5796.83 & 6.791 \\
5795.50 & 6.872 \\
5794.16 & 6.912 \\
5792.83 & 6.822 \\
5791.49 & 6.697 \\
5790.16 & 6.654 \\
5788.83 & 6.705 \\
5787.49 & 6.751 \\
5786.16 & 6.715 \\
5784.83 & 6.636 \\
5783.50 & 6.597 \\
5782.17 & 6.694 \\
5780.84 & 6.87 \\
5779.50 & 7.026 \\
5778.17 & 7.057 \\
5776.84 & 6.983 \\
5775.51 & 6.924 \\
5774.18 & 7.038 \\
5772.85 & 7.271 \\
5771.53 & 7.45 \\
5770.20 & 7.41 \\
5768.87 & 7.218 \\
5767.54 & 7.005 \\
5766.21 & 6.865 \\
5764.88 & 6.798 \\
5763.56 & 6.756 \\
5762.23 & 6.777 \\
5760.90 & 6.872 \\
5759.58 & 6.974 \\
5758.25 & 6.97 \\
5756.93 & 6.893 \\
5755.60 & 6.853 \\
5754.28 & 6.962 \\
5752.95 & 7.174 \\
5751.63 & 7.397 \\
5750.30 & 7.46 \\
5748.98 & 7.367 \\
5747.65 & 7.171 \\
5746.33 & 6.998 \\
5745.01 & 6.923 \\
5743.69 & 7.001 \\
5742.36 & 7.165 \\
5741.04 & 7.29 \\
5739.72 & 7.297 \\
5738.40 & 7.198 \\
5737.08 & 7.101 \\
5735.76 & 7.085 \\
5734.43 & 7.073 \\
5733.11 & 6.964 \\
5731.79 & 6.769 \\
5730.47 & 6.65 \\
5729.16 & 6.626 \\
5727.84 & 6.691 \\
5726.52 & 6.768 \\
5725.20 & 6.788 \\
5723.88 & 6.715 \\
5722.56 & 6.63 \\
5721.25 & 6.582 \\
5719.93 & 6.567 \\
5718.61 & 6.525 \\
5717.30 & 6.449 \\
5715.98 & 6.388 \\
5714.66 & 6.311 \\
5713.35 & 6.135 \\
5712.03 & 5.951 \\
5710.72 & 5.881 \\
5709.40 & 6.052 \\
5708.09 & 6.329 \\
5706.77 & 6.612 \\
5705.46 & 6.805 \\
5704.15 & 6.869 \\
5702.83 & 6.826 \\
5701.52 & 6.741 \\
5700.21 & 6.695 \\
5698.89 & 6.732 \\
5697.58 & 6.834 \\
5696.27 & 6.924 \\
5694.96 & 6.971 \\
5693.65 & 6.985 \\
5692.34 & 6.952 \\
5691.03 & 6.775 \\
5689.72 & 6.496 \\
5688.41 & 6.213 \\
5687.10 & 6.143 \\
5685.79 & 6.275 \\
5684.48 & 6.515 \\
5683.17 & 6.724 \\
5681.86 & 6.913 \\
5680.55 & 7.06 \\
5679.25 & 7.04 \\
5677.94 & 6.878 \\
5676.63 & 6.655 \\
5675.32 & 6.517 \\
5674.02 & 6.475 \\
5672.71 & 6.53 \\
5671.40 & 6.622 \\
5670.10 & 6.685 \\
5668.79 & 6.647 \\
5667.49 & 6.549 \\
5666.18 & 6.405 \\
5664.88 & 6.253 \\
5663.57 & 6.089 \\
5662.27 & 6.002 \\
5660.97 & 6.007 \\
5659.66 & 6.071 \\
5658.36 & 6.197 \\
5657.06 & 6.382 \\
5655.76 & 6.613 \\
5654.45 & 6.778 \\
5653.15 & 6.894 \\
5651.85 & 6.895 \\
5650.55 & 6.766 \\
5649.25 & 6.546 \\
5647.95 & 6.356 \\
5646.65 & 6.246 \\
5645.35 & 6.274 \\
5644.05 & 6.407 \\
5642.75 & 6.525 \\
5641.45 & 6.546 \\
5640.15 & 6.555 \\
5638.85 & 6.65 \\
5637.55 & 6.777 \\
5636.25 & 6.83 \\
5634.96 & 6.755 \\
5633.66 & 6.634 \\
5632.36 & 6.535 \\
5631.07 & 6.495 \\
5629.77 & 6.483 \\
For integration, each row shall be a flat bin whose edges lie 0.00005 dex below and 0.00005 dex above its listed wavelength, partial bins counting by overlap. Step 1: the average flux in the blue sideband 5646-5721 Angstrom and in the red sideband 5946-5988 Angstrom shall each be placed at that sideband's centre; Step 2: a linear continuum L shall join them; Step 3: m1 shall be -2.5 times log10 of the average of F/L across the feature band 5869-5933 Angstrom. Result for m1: 0.14 mag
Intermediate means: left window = 6.54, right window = 7.08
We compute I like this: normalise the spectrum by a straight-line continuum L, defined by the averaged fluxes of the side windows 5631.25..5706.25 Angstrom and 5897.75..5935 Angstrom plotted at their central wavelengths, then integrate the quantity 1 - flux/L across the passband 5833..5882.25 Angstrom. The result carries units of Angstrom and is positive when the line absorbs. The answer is -1.7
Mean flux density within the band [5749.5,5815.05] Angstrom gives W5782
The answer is 7.02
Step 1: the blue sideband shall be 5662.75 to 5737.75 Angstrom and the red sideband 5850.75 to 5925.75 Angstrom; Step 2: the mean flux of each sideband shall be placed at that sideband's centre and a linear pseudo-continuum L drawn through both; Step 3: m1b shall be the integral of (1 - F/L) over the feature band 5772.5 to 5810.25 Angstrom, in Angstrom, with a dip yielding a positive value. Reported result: -3.3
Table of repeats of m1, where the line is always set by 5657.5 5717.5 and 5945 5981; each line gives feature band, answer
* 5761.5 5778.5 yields -0.05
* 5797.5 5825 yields -0.06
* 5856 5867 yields 0.01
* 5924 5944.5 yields 0.00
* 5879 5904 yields 0.41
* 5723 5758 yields -0.06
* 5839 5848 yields -0.04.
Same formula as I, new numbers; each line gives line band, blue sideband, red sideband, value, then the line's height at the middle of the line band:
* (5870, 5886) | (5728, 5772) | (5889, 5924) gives -1.7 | 6.02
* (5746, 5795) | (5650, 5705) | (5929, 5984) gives -1.4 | 6.77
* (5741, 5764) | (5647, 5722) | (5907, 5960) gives -1.3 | 6.68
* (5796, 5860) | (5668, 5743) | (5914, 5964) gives -1.4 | 6.88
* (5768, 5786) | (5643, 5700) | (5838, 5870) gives -0.6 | 6.77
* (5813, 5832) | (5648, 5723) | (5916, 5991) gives -0.9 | 6.81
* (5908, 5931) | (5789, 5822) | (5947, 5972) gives 0.4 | 7.11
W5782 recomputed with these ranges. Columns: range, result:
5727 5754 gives 7.07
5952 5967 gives 7.04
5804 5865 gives 6.99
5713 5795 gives 6.9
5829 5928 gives 6.39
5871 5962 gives 6.4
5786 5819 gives 7.04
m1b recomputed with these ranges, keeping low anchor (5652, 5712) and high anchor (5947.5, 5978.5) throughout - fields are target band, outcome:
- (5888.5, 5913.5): 6.2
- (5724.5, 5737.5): -0.4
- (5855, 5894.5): 5.0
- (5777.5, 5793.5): 0.0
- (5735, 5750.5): -1.1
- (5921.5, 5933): 0.1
